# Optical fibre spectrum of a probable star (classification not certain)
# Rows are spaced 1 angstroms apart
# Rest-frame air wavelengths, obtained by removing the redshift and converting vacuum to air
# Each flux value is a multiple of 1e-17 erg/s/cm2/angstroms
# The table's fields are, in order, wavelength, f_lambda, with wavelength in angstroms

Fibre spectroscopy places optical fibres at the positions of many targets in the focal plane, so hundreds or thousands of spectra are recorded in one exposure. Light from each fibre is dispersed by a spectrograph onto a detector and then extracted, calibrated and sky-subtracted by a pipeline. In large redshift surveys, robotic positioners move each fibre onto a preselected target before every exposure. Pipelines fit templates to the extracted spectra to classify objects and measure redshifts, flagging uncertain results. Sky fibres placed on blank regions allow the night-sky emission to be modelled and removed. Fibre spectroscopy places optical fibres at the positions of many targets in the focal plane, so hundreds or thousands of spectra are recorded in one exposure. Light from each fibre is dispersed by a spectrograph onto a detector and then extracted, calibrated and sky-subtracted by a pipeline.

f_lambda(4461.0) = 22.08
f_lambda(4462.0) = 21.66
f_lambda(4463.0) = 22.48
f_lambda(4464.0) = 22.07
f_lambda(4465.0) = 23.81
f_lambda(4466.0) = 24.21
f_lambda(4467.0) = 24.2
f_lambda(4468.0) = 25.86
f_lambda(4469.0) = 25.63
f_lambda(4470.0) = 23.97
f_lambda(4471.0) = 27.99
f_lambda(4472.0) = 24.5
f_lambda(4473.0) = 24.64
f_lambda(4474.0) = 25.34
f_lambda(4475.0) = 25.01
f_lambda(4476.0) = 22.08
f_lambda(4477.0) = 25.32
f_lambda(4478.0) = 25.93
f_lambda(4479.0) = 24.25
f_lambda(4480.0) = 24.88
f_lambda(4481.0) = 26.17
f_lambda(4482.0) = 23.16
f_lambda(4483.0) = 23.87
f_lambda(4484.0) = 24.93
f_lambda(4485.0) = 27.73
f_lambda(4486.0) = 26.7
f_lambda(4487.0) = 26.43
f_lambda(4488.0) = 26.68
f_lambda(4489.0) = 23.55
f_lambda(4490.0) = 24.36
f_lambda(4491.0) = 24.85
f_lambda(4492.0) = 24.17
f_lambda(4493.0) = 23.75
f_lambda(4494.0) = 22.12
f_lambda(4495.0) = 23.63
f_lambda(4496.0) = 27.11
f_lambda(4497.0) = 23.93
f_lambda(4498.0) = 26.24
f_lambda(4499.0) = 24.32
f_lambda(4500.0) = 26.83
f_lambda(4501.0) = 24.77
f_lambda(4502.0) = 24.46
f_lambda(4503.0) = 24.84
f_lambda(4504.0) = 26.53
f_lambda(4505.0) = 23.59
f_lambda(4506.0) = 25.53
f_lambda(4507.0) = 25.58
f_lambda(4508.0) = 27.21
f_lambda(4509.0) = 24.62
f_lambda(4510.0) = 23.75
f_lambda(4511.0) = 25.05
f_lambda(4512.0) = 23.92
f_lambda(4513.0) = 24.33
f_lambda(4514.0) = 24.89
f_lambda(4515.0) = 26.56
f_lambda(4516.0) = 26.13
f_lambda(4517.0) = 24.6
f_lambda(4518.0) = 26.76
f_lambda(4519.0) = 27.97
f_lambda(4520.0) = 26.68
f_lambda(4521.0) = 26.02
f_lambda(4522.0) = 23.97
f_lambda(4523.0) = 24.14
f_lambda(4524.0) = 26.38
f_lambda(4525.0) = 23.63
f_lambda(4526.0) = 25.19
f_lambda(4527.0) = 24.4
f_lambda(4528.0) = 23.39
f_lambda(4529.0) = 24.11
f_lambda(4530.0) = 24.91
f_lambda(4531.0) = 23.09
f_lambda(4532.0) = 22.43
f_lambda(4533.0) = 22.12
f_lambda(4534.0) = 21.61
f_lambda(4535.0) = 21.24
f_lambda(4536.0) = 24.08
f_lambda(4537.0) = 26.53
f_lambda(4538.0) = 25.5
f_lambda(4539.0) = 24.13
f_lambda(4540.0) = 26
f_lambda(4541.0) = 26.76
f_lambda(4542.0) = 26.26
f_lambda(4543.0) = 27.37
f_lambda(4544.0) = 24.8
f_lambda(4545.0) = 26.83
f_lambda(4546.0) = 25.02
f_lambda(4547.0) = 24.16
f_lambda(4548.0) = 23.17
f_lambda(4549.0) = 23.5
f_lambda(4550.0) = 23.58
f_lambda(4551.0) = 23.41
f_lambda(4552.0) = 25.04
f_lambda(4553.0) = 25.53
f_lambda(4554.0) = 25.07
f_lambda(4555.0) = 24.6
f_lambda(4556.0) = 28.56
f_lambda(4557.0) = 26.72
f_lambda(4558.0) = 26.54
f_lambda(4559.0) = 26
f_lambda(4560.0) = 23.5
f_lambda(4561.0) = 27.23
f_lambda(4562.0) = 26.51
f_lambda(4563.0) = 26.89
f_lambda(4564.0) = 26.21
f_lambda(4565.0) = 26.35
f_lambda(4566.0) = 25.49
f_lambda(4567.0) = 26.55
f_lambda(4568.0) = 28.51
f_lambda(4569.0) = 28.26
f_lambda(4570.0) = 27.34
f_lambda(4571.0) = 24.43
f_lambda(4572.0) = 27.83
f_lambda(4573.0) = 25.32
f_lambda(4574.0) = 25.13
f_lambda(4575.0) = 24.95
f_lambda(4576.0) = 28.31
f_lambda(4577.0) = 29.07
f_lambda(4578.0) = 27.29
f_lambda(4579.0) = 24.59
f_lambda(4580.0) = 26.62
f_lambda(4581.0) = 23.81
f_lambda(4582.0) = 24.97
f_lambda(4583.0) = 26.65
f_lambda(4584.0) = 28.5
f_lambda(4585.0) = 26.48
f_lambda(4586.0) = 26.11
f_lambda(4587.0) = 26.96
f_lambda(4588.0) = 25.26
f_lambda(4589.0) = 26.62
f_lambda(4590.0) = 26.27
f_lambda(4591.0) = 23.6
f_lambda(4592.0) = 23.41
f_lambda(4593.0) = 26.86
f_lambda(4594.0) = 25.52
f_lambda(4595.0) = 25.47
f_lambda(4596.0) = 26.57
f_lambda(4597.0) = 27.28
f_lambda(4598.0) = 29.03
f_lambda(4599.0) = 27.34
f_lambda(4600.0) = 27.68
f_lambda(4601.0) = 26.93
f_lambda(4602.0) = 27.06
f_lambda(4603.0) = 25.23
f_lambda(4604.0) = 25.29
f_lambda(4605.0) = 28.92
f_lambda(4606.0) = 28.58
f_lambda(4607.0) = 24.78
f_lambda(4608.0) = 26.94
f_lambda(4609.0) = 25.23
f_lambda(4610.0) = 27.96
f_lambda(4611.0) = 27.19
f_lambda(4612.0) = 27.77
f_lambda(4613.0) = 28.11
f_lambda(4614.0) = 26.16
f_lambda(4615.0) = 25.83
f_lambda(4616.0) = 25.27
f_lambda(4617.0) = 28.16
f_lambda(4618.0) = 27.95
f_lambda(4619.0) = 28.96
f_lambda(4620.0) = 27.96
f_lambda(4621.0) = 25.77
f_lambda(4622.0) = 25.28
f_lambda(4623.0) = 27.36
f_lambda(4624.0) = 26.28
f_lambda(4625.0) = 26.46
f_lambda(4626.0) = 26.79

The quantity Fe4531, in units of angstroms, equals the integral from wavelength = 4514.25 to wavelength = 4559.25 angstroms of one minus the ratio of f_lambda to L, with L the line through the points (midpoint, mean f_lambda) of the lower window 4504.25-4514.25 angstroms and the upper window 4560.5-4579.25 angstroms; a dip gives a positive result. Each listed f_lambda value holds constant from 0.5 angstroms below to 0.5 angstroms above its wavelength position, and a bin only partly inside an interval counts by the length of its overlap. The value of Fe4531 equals 1.2 angstroms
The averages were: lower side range 24.9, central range 25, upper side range 26.7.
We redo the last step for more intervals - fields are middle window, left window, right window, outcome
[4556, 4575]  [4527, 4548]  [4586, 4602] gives -0.7 angstroms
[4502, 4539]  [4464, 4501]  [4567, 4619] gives 1.1 angstroms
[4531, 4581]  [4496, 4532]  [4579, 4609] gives 0.4 angstroms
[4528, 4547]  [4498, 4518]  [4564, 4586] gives 0.9 angstroms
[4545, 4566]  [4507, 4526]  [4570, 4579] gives 0.6 angstroms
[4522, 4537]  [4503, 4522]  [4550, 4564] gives 1.1 angstroms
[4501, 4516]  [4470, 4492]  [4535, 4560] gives 0.1 angstroms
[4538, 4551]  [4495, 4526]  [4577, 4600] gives 0.3 angstroms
